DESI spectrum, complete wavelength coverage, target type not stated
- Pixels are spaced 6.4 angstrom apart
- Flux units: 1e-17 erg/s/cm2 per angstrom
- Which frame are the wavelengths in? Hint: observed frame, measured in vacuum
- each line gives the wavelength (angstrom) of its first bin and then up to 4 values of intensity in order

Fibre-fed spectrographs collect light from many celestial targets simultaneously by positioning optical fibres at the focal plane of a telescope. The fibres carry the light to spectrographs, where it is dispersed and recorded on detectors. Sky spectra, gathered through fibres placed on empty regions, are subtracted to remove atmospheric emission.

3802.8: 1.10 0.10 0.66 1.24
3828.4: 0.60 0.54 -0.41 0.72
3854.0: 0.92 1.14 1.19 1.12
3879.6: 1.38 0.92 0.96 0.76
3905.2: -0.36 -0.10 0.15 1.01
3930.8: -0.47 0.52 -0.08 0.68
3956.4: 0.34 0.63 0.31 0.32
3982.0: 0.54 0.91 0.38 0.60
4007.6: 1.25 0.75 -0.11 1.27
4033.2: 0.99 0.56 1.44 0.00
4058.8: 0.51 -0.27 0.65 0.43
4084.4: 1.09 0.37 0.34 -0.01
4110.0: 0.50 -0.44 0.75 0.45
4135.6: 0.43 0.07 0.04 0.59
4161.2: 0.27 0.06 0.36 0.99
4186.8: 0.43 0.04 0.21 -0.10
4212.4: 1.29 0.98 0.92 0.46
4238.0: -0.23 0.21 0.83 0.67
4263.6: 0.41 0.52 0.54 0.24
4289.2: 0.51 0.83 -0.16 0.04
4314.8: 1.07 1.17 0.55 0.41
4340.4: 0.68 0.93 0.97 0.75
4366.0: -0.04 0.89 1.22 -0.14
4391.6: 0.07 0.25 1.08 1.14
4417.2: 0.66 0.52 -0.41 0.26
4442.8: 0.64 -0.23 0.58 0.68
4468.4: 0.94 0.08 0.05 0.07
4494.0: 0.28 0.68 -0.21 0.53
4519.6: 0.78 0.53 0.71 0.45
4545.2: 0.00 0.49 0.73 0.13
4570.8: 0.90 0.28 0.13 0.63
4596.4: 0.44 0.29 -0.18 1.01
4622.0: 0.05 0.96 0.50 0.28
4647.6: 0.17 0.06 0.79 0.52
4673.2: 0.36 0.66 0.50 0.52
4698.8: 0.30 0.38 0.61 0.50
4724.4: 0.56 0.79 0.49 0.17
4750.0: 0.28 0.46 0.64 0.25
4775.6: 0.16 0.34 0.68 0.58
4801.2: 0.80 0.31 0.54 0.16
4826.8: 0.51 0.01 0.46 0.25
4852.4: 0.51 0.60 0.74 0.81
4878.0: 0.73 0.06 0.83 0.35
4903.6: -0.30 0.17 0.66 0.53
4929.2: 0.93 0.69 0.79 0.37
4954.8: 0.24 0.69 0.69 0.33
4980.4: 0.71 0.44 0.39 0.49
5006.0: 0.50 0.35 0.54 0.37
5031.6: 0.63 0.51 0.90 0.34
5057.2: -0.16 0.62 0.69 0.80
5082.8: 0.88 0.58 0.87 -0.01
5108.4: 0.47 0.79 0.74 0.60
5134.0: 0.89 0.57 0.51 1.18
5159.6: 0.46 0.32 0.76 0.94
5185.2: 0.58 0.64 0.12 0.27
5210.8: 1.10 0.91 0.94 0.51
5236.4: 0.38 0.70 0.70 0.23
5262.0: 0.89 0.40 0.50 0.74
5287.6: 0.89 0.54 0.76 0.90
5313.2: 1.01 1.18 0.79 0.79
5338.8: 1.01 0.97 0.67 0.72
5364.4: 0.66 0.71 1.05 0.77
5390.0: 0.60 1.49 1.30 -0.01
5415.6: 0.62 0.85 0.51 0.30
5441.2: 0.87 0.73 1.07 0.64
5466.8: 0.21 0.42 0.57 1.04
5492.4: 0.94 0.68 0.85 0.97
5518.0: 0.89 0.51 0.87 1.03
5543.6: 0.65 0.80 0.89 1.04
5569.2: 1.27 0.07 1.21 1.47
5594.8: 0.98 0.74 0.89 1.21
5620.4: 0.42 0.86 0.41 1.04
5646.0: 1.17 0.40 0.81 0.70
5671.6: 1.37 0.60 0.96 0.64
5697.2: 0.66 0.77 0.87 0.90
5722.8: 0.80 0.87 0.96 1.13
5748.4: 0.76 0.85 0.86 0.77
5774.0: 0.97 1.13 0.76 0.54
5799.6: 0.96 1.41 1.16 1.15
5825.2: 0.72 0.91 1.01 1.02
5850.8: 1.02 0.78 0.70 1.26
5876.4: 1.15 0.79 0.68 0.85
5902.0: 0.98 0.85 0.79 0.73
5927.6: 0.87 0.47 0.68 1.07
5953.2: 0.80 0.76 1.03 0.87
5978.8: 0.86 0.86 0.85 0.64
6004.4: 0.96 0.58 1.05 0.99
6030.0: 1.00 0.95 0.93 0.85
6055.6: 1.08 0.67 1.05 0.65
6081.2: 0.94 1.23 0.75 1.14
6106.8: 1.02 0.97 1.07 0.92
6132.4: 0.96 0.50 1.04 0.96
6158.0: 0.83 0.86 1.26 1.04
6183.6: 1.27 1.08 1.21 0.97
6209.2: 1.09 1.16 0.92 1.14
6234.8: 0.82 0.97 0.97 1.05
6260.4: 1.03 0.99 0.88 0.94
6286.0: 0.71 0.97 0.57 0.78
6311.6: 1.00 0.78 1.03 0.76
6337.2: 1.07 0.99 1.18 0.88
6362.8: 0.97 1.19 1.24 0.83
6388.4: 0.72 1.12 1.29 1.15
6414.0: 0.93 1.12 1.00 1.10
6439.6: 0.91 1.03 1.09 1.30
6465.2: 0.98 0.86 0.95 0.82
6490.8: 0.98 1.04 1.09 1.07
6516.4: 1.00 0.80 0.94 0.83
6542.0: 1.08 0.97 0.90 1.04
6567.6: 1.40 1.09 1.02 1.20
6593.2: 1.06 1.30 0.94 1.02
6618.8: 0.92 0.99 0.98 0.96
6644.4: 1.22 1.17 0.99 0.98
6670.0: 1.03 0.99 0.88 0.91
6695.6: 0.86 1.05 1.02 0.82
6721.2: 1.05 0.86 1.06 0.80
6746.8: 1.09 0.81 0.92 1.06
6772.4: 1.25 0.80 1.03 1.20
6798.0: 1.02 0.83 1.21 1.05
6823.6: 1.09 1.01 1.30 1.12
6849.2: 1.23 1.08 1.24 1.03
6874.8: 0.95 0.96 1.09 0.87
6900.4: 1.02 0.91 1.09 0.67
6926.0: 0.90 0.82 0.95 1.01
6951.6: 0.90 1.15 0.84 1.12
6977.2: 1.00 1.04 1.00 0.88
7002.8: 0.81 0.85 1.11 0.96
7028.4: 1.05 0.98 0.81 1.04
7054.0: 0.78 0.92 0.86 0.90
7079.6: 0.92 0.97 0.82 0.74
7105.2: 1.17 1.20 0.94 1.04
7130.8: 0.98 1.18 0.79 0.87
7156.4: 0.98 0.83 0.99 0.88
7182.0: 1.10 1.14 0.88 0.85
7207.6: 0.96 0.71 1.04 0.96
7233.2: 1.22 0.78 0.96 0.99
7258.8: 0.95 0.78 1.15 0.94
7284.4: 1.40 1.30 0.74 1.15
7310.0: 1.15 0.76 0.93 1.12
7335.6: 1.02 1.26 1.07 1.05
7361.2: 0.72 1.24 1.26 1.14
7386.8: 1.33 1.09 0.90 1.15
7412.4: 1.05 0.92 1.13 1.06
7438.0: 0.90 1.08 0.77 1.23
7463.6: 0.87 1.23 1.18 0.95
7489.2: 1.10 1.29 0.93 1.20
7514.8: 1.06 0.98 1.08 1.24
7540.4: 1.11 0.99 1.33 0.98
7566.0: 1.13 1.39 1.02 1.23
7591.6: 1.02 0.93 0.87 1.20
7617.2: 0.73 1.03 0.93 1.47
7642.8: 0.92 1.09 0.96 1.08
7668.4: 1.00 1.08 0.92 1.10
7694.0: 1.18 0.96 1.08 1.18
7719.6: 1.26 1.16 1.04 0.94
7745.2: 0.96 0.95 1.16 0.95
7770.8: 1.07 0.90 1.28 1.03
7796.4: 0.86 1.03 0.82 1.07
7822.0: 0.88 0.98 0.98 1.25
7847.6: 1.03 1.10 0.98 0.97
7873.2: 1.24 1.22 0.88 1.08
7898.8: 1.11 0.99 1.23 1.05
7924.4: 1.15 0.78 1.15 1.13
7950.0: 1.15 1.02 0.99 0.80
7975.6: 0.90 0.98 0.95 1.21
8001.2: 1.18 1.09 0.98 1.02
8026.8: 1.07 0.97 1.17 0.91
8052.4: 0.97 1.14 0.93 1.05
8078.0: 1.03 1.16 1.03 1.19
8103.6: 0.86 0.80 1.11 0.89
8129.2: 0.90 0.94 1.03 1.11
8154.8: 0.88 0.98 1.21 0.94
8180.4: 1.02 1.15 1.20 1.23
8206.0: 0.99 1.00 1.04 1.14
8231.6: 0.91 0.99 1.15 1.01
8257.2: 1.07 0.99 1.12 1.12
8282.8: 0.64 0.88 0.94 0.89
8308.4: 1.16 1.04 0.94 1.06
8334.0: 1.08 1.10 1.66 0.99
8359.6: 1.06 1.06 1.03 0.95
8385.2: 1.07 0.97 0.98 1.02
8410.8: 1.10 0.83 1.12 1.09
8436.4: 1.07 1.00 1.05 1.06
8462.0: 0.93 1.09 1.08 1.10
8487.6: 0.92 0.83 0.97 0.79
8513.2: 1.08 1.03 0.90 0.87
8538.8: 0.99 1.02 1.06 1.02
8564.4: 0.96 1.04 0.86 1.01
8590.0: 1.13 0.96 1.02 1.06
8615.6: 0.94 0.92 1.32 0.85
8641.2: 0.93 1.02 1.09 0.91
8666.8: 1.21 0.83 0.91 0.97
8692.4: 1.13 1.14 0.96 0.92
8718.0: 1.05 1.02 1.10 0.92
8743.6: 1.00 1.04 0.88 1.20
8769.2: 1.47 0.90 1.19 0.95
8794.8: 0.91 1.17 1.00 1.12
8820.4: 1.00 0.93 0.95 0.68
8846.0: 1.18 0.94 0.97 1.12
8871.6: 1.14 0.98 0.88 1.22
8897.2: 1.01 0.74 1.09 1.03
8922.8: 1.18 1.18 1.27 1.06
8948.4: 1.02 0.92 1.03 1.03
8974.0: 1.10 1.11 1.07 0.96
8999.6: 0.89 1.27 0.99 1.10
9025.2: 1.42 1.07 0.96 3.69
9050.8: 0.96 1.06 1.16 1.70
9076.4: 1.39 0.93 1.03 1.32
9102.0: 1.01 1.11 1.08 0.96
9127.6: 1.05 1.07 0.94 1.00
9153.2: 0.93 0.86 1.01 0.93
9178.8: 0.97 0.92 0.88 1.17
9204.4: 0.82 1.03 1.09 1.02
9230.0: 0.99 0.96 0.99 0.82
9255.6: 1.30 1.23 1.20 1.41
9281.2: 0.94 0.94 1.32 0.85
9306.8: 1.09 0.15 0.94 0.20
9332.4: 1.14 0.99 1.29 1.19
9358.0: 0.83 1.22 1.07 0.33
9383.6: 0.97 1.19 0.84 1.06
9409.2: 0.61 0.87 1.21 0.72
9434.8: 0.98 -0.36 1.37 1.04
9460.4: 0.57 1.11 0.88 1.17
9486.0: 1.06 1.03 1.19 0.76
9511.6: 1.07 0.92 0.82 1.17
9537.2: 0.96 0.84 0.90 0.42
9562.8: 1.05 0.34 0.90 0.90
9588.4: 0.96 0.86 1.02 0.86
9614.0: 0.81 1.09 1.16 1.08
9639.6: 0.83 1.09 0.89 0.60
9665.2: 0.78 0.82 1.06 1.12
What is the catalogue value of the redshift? 0.378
